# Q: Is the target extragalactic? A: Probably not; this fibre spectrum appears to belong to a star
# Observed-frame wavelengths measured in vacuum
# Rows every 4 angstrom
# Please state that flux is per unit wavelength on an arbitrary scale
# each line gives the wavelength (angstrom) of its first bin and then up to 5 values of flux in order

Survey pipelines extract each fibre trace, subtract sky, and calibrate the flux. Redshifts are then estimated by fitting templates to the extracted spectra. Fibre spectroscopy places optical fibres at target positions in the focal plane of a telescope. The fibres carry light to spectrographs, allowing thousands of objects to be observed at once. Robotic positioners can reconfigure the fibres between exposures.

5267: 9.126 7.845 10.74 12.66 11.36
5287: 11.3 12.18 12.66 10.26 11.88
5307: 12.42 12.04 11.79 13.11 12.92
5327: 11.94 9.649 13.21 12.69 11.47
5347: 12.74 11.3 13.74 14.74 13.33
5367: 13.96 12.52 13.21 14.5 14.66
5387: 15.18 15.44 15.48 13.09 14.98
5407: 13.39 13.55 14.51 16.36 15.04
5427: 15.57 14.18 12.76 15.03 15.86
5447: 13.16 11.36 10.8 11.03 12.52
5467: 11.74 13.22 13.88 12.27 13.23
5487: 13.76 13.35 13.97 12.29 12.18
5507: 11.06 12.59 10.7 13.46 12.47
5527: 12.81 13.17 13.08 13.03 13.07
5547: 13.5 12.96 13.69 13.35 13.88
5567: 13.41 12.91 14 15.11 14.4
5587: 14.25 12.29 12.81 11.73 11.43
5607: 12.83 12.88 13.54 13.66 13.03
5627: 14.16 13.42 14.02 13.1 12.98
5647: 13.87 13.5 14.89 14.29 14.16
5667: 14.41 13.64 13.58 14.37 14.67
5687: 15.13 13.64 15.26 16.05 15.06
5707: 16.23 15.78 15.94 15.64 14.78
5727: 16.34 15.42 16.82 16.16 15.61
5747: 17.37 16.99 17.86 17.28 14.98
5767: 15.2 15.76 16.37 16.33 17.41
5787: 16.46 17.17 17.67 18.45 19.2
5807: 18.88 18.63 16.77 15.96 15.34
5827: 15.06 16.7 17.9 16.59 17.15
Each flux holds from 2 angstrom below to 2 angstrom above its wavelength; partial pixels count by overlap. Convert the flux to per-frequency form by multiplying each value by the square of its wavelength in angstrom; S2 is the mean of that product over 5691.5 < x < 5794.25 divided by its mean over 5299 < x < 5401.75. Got 1.4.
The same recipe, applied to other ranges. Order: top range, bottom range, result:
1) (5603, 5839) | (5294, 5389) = 1.39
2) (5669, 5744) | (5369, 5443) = 1.18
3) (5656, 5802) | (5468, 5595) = 1.29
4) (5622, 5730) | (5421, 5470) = 1.19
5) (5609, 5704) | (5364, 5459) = 1.09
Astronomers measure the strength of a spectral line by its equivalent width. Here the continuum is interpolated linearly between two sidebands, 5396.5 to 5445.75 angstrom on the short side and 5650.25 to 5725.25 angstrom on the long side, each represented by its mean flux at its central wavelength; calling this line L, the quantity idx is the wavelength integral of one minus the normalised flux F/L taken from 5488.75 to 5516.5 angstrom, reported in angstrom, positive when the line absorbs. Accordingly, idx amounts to 4.29 angstrom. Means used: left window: 14.5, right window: 14.8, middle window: 12.3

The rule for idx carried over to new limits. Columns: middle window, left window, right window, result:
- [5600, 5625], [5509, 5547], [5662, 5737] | 1.92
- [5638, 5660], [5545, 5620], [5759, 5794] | 0.85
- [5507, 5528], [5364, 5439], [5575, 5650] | 2.33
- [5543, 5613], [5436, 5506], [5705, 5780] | 4.49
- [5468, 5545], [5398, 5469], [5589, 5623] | 2.38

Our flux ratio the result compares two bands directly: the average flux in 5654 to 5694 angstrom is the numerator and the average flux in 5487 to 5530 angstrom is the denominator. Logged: 1.1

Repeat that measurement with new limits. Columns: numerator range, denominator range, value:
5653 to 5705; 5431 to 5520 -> 1.14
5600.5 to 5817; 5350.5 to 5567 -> 1.14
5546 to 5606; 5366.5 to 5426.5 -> 0.92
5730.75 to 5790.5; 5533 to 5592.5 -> 1.21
